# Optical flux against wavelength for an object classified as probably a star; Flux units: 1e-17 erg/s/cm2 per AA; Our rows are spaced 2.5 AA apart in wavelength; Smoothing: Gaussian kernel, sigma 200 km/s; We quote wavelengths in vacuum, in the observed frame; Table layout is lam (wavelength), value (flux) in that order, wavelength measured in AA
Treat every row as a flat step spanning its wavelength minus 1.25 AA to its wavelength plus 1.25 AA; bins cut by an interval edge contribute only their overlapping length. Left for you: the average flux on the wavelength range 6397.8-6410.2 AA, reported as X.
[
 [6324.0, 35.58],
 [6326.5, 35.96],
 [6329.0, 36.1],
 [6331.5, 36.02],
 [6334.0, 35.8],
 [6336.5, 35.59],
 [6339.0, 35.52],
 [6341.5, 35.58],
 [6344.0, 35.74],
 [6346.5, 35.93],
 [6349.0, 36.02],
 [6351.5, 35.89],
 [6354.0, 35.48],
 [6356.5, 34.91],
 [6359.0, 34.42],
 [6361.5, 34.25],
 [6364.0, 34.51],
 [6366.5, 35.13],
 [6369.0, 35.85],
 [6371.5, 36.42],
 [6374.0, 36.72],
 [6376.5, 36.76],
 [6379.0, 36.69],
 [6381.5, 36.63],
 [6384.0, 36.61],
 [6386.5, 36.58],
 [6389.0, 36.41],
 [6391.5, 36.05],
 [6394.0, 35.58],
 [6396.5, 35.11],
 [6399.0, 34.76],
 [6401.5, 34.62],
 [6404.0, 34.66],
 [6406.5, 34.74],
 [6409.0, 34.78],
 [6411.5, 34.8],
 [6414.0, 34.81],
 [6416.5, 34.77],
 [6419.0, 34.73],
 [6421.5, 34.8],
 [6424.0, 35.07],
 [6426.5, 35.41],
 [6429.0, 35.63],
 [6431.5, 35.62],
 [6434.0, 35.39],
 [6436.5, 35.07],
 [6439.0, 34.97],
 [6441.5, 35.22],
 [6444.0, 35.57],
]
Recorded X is 34.7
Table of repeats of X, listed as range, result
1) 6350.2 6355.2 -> 35.7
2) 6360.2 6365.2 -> 34.4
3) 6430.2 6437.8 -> 35.4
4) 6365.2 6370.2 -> 35.5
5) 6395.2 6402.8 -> 34.8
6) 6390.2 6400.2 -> 35.4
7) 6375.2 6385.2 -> 36.7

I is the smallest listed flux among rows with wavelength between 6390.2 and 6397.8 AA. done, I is 35.11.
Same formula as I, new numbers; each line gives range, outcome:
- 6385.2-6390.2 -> 36.41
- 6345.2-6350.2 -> 35.93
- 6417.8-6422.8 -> 34.73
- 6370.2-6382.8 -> 36.42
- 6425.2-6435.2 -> 35.39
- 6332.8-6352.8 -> 35.52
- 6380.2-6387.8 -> 36.58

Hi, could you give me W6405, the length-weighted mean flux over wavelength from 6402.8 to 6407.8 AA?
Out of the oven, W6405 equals 34.7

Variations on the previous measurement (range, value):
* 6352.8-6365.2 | 34.7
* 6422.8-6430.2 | 35.4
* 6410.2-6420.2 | 34.8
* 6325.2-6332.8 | 36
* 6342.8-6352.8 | 35.9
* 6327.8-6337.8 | 35.9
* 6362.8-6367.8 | 34.8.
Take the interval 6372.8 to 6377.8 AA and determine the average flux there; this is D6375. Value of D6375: 36.7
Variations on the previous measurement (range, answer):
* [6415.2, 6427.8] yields 35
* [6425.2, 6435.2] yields 35.5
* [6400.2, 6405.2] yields 34.6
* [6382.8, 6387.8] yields 36.6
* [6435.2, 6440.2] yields 35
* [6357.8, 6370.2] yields 34.8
